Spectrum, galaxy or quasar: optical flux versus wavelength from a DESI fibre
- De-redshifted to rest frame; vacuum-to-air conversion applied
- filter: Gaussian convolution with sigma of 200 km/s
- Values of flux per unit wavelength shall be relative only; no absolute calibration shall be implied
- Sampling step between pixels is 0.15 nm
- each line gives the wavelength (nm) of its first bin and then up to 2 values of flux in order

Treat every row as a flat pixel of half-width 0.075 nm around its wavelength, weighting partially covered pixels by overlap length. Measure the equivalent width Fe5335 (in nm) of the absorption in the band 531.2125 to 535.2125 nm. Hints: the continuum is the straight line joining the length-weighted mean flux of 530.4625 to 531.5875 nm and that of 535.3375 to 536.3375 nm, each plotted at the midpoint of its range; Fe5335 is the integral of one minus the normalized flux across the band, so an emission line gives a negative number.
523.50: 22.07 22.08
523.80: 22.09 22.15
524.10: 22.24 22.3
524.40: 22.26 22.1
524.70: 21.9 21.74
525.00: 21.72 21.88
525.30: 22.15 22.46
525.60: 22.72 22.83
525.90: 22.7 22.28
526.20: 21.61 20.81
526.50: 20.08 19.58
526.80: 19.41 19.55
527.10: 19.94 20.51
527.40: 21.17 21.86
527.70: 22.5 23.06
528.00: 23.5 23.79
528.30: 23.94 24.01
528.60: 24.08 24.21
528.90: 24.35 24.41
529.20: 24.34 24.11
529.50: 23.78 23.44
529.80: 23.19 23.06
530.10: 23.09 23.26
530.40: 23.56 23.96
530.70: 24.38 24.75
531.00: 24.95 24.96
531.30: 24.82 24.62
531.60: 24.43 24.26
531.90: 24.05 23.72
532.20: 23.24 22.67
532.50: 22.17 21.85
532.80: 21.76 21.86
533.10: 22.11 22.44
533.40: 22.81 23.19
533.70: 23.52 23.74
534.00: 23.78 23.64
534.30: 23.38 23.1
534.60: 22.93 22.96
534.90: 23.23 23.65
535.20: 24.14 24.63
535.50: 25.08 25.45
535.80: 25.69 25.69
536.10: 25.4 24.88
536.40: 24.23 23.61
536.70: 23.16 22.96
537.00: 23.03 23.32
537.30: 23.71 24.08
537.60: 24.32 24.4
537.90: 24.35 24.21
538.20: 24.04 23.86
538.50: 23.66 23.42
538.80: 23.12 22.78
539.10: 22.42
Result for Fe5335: 0.27 nm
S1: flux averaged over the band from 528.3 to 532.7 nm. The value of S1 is 23.9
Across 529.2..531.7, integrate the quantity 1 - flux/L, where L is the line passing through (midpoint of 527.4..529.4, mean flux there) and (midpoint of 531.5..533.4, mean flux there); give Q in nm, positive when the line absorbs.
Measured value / -0.08 nm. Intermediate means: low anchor 23.6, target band 24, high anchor 22.9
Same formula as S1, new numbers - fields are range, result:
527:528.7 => 22.6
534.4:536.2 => 24.4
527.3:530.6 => 23.5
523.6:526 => 22.2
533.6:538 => 24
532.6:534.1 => 22.7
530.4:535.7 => 23.6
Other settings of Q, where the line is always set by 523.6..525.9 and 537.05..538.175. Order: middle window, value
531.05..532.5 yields -0.050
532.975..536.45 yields -0.036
